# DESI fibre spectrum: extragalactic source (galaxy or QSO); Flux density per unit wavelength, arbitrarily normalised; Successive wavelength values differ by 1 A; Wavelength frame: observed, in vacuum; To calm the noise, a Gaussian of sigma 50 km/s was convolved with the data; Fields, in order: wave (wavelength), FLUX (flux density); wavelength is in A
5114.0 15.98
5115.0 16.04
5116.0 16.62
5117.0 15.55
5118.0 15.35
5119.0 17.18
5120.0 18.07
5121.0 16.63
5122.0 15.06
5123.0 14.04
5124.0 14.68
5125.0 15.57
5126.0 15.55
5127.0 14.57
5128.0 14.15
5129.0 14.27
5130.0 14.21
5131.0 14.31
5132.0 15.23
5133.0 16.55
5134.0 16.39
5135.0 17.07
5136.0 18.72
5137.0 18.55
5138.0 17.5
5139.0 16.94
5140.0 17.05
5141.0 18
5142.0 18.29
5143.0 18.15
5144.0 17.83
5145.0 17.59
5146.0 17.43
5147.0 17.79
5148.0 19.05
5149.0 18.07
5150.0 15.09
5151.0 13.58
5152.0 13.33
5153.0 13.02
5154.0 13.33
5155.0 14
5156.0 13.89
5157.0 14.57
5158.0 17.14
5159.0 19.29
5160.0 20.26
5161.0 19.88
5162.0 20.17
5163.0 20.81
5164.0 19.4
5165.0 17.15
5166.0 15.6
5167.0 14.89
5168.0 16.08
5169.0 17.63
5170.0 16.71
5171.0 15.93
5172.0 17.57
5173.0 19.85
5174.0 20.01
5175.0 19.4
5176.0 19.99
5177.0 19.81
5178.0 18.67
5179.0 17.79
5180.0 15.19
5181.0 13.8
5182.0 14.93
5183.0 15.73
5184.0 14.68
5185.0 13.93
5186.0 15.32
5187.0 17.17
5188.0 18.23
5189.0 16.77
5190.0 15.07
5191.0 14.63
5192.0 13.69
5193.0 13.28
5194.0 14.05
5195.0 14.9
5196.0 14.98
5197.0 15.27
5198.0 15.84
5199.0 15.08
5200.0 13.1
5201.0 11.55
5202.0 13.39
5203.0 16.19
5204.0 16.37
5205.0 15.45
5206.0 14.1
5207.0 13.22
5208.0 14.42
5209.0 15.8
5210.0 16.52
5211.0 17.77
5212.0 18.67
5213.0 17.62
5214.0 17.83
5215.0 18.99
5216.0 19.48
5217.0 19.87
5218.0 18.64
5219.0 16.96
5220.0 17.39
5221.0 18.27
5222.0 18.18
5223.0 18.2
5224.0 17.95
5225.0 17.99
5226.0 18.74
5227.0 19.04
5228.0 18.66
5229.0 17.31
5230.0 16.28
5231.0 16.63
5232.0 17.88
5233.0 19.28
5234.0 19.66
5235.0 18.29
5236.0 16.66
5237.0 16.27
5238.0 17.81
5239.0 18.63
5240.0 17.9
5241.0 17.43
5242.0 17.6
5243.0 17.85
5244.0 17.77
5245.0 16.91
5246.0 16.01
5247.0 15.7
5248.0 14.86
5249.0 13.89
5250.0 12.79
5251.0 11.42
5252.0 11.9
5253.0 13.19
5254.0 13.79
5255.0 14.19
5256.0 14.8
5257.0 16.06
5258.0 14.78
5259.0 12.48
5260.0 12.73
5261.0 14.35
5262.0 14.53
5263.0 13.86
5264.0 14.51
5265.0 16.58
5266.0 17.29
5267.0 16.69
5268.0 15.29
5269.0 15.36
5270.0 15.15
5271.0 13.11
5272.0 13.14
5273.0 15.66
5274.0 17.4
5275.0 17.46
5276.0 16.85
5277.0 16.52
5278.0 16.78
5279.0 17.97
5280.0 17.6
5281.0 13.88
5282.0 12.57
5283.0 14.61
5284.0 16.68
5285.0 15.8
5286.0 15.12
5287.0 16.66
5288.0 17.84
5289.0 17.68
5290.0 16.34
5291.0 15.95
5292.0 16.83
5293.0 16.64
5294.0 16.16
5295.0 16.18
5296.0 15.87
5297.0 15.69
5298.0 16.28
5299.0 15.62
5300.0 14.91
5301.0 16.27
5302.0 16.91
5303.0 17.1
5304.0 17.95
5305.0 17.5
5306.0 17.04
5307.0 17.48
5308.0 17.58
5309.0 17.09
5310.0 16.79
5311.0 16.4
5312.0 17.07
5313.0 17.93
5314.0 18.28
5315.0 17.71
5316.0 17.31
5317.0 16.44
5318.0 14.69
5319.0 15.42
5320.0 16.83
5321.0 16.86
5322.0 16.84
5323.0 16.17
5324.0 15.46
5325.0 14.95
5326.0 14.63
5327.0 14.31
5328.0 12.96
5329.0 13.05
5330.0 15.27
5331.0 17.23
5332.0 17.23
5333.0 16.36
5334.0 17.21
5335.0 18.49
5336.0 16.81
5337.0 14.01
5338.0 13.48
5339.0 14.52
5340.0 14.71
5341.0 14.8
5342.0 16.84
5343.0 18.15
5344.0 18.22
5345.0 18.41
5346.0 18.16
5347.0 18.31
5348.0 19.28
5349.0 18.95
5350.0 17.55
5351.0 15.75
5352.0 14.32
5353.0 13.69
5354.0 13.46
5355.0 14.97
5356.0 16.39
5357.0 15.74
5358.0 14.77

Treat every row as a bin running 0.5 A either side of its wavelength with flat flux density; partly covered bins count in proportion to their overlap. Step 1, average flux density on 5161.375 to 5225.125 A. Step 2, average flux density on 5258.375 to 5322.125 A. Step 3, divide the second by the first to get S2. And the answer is 0.97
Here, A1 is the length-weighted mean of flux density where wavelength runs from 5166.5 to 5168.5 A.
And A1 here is 15.5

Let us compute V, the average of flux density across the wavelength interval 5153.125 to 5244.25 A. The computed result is 16.9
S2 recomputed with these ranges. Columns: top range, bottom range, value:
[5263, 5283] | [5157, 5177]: 0.86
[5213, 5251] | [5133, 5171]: 1.03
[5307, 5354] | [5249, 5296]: 1.07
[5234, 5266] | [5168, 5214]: 0.96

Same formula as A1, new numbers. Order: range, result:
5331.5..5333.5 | 16.8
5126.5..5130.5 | 14.3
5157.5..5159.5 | 18.2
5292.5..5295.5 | 16.3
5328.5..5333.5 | 15.8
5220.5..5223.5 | 18.2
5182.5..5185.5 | 14.8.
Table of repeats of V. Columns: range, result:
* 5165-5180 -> 17.7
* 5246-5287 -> 15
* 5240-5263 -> 14.8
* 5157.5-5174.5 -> 18.1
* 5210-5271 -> 16.5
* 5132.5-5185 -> 17.1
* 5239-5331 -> 15.8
